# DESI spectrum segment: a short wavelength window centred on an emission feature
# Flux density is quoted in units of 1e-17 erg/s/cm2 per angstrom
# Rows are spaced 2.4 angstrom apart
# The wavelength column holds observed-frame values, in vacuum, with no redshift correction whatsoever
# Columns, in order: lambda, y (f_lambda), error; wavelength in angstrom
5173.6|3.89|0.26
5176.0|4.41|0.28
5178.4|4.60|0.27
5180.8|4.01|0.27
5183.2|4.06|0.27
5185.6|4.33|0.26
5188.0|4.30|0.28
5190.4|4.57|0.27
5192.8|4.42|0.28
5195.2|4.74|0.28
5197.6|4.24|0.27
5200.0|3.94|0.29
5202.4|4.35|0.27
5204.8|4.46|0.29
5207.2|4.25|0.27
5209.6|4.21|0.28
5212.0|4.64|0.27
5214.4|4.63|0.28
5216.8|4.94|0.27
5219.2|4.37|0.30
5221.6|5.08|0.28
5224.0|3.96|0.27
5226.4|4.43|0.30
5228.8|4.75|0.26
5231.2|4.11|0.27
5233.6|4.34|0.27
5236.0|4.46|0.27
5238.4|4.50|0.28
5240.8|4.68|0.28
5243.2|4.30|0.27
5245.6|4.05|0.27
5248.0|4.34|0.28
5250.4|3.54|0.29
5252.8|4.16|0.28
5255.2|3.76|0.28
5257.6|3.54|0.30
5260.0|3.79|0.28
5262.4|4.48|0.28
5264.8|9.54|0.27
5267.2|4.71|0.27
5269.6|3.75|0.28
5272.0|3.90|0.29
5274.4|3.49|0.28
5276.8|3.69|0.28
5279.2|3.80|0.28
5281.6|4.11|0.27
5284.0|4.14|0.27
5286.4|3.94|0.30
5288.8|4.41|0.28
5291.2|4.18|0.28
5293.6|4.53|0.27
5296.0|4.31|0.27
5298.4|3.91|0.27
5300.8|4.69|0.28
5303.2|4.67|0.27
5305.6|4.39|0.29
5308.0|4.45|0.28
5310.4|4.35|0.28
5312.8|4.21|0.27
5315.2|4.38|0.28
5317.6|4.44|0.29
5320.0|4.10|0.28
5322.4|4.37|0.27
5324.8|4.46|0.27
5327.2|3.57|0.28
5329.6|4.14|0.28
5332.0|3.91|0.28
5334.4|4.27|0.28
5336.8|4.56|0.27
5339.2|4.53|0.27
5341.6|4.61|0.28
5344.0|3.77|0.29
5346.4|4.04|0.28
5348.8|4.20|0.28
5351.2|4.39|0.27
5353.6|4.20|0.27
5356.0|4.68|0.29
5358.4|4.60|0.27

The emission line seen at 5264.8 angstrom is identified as Hbeta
